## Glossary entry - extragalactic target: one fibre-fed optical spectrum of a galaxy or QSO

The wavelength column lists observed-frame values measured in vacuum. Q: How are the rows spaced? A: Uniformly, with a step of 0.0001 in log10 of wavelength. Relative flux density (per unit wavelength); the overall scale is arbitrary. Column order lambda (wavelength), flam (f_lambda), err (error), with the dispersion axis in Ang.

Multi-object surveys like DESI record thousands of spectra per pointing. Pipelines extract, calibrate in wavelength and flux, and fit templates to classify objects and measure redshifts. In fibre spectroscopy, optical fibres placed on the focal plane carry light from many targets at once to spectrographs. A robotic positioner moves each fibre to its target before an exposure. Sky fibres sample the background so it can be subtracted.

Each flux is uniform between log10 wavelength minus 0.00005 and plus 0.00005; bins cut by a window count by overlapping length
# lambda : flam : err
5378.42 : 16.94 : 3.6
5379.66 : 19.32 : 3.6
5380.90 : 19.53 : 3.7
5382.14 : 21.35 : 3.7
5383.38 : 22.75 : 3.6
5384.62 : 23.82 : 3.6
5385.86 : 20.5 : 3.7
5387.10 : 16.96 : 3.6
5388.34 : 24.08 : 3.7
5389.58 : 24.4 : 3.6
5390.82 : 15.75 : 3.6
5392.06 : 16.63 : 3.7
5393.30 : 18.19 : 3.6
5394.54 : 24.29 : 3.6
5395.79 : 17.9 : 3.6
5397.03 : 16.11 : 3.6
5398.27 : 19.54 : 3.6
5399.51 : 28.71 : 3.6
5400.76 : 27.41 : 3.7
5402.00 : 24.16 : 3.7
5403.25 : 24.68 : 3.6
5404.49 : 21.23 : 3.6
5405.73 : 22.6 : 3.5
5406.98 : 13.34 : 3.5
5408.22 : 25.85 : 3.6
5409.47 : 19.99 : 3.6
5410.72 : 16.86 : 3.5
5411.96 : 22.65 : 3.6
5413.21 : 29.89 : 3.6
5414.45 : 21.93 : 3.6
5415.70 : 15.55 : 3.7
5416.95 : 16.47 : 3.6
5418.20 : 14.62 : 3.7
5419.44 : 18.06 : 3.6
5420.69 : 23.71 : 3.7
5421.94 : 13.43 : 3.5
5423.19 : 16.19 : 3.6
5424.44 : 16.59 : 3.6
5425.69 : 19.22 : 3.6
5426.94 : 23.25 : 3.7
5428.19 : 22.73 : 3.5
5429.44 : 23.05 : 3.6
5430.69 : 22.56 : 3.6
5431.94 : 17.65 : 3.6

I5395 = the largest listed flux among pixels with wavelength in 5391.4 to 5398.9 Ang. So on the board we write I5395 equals 24.29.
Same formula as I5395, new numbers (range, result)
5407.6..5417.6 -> 29.89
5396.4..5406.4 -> 28.71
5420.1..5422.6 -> 23.71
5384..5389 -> 24.08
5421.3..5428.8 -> 23.25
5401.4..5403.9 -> 24.68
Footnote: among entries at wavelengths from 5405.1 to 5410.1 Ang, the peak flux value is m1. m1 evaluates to 25.85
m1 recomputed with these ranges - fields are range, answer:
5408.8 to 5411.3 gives 19.99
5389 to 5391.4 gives 24.4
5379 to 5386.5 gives 23.82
